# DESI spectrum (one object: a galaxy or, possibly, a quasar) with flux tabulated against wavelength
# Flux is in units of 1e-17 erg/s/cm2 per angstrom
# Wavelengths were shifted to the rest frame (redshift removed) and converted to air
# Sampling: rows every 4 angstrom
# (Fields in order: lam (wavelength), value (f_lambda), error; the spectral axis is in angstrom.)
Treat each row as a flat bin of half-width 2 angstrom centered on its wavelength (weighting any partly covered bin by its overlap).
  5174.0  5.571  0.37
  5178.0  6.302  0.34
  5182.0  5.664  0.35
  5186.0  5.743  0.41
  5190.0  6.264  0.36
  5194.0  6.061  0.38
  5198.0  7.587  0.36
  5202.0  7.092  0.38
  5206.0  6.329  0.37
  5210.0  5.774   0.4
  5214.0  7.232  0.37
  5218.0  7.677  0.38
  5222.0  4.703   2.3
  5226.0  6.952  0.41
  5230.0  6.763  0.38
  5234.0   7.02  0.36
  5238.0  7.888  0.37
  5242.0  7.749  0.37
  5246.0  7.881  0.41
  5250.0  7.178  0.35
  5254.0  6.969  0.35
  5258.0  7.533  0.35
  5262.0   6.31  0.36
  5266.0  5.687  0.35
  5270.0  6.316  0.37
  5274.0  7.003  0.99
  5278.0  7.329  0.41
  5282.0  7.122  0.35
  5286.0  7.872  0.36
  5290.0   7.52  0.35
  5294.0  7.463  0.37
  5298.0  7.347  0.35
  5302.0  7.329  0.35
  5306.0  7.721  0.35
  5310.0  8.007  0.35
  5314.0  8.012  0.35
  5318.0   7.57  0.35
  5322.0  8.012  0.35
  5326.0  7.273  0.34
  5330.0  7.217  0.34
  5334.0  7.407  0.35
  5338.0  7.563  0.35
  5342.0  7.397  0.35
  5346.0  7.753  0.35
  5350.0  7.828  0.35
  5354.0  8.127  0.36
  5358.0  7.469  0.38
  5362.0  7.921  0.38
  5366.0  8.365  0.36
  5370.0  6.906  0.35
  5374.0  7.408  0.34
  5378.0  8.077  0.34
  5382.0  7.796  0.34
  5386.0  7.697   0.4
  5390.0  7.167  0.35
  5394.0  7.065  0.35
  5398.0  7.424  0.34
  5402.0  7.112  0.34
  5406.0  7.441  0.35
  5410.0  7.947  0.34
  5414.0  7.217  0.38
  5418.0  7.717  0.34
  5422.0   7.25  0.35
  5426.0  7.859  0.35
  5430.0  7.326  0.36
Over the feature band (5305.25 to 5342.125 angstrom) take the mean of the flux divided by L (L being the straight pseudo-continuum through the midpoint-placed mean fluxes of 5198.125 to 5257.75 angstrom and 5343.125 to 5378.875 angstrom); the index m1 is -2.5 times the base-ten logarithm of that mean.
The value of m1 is -0.01 mag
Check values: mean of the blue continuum 6.98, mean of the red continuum 7.74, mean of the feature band 7.63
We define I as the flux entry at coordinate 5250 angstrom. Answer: 7.178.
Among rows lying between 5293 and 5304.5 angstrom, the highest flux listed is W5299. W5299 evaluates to 7.463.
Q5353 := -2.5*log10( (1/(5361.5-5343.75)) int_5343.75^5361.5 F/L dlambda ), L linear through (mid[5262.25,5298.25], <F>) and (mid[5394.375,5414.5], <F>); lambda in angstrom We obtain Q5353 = -0.08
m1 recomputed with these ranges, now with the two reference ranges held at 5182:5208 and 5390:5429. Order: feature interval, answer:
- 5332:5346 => -0.06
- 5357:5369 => -0.09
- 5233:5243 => -0.14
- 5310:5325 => -0.12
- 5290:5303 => -0.07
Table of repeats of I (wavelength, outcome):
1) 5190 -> 6.264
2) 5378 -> 8.077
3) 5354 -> 8.127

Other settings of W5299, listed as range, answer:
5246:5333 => 8.012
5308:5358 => 8.127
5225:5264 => 7.888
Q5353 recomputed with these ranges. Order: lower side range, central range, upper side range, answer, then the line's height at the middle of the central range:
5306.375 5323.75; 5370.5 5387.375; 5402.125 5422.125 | -0.006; 7.63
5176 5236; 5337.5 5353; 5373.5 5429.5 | -0.067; 7.21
